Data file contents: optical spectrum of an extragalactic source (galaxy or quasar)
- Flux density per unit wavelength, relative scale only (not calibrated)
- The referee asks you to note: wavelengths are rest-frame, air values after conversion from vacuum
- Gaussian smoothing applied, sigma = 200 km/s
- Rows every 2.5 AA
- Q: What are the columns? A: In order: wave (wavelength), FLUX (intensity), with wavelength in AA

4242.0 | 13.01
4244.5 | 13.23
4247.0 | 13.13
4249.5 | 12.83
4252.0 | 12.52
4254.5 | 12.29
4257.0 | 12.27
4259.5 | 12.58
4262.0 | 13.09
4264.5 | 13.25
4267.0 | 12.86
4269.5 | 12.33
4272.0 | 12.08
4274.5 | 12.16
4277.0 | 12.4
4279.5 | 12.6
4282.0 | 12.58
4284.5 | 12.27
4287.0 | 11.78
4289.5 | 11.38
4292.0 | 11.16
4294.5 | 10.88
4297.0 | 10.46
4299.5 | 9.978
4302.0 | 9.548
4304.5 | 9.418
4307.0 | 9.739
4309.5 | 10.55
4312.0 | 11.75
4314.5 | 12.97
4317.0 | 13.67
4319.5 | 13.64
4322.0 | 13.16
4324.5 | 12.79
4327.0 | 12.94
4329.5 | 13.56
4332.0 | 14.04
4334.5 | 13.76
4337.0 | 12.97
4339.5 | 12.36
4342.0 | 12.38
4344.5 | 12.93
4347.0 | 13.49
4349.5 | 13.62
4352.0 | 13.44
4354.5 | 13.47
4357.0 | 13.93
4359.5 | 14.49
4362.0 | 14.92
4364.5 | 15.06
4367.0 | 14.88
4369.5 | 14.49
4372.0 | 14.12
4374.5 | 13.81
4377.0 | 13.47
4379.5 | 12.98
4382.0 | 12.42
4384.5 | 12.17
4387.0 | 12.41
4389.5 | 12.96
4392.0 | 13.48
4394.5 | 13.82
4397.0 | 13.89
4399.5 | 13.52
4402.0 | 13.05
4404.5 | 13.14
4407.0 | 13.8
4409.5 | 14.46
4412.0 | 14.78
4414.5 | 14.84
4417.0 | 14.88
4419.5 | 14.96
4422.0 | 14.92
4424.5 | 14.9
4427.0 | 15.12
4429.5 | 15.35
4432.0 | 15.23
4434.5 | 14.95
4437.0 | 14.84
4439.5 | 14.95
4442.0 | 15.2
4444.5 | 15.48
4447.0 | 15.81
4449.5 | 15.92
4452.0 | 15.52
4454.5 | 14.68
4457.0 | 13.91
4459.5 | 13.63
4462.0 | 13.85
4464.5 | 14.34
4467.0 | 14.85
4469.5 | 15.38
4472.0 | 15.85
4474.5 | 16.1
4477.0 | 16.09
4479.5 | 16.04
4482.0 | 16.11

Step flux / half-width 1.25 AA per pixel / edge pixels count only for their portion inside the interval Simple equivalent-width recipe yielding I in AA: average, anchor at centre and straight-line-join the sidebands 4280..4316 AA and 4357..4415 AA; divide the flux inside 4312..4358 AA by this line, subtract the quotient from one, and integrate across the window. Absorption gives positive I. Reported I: -3.9 AA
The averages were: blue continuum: 11.1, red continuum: 13.8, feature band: 13.2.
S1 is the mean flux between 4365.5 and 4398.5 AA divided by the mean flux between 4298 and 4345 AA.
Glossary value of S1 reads 1.10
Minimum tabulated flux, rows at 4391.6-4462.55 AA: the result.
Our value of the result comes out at 13.05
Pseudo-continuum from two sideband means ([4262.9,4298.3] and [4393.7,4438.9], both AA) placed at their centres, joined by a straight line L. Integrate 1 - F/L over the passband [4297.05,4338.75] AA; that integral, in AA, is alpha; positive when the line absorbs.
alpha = 2.0 AA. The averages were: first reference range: 12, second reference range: 14.5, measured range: 12.1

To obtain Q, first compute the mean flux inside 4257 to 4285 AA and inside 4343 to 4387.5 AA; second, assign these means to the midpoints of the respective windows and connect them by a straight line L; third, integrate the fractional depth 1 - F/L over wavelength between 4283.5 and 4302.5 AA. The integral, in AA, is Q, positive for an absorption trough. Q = 2.7 AA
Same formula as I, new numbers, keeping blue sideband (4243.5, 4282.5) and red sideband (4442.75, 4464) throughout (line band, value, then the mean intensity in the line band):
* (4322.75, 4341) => 0.33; 13.2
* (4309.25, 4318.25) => 0.55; 12.4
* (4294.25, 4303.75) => 2.14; 10.1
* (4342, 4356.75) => 0.32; 13.3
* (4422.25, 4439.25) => -0.55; 15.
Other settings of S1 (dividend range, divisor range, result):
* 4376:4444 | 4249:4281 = 1.12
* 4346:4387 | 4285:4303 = 1.27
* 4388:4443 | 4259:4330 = 1.20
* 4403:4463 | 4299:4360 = 1.17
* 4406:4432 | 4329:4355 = 1.12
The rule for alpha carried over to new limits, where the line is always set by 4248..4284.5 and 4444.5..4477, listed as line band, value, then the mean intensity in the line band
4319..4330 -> 0.11 AA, 13.2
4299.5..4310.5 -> 2.73 AA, 9.82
